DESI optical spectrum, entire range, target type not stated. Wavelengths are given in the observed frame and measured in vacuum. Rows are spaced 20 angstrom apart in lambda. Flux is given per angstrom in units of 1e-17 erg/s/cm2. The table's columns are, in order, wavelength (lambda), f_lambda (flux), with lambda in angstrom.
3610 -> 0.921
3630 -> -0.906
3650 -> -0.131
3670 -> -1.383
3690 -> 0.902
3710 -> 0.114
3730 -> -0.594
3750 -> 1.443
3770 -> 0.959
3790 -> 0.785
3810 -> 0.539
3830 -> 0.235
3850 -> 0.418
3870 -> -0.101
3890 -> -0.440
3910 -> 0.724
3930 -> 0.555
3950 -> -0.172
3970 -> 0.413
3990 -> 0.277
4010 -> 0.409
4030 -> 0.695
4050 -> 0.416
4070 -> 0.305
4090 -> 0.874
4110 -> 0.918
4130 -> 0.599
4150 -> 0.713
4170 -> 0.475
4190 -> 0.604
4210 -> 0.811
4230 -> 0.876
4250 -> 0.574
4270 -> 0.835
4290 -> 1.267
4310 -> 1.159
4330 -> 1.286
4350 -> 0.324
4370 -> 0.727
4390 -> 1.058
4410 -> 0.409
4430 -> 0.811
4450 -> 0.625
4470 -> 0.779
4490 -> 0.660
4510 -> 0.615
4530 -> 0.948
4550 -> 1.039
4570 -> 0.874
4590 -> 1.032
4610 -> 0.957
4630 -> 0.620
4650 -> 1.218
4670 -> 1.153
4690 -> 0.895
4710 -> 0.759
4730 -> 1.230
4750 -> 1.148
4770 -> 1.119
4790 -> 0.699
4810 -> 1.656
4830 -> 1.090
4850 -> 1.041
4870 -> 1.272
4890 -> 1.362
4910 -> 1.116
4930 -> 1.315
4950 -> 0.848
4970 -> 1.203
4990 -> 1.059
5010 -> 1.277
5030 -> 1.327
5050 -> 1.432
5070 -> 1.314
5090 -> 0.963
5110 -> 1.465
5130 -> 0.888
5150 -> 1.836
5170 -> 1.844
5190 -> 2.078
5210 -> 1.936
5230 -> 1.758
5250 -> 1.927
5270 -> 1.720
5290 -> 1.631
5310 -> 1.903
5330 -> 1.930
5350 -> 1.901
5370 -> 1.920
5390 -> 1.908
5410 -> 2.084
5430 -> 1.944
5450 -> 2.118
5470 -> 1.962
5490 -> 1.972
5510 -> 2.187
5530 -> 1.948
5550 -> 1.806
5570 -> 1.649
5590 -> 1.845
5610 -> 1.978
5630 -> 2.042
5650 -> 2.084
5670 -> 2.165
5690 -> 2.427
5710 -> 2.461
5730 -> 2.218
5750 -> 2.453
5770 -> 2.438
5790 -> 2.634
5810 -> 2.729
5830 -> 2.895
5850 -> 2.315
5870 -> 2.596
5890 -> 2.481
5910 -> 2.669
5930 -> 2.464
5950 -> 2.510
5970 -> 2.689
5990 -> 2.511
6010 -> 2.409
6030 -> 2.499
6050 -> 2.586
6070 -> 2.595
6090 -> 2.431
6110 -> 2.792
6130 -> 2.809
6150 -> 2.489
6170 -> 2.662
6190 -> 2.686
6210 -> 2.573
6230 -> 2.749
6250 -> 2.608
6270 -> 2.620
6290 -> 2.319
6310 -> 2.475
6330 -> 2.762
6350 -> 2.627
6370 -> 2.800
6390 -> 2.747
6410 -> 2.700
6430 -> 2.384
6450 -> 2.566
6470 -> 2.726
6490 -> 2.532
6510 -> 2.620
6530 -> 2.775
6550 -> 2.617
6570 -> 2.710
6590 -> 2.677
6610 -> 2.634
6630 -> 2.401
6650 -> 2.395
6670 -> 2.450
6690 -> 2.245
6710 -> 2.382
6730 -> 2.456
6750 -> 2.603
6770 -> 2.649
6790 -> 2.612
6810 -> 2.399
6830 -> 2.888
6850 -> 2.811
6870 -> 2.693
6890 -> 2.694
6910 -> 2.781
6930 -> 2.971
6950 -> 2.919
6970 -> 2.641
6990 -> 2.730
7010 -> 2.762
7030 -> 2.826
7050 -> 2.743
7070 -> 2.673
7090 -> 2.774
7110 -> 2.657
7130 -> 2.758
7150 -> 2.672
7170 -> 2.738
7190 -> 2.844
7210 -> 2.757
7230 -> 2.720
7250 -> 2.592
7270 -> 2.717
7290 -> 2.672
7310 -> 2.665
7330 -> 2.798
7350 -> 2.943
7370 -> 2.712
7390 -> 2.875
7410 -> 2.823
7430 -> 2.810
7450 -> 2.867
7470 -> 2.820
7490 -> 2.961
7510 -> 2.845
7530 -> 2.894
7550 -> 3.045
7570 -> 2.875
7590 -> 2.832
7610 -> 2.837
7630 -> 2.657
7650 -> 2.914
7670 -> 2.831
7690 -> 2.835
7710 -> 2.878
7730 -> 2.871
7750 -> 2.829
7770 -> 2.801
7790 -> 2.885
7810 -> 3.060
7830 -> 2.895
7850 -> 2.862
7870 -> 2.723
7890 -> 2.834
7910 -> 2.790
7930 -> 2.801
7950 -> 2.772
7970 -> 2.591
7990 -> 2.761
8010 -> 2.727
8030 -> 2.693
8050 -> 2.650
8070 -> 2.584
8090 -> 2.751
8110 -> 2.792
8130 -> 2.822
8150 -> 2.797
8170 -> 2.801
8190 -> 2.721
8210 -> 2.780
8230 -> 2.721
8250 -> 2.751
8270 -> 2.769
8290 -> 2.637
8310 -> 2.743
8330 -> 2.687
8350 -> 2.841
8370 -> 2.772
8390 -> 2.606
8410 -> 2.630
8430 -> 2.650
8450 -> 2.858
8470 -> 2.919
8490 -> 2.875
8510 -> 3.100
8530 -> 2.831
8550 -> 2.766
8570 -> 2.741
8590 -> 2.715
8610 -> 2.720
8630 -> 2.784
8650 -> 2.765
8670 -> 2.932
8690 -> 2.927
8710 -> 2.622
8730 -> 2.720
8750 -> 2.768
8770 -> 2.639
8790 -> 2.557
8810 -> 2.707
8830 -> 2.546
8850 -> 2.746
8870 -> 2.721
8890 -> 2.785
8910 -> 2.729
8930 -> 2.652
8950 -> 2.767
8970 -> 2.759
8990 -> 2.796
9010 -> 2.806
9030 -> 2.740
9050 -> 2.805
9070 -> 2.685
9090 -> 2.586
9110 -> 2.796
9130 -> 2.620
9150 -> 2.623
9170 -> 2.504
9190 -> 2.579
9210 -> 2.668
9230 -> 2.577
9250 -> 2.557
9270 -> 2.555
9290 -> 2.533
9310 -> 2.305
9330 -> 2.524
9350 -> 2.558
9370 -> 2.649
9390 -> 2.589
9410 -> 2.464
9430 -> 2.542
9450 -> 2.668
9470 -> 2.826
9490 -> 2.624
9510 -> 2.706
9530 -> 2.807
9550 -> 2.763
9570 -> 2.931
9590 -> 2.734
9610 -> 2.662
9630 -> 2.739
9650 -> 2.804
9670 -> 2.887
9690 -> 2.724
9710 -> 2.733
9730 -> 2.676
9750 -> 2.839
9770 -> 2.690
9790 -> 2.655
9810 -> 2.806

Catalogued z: 0.29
